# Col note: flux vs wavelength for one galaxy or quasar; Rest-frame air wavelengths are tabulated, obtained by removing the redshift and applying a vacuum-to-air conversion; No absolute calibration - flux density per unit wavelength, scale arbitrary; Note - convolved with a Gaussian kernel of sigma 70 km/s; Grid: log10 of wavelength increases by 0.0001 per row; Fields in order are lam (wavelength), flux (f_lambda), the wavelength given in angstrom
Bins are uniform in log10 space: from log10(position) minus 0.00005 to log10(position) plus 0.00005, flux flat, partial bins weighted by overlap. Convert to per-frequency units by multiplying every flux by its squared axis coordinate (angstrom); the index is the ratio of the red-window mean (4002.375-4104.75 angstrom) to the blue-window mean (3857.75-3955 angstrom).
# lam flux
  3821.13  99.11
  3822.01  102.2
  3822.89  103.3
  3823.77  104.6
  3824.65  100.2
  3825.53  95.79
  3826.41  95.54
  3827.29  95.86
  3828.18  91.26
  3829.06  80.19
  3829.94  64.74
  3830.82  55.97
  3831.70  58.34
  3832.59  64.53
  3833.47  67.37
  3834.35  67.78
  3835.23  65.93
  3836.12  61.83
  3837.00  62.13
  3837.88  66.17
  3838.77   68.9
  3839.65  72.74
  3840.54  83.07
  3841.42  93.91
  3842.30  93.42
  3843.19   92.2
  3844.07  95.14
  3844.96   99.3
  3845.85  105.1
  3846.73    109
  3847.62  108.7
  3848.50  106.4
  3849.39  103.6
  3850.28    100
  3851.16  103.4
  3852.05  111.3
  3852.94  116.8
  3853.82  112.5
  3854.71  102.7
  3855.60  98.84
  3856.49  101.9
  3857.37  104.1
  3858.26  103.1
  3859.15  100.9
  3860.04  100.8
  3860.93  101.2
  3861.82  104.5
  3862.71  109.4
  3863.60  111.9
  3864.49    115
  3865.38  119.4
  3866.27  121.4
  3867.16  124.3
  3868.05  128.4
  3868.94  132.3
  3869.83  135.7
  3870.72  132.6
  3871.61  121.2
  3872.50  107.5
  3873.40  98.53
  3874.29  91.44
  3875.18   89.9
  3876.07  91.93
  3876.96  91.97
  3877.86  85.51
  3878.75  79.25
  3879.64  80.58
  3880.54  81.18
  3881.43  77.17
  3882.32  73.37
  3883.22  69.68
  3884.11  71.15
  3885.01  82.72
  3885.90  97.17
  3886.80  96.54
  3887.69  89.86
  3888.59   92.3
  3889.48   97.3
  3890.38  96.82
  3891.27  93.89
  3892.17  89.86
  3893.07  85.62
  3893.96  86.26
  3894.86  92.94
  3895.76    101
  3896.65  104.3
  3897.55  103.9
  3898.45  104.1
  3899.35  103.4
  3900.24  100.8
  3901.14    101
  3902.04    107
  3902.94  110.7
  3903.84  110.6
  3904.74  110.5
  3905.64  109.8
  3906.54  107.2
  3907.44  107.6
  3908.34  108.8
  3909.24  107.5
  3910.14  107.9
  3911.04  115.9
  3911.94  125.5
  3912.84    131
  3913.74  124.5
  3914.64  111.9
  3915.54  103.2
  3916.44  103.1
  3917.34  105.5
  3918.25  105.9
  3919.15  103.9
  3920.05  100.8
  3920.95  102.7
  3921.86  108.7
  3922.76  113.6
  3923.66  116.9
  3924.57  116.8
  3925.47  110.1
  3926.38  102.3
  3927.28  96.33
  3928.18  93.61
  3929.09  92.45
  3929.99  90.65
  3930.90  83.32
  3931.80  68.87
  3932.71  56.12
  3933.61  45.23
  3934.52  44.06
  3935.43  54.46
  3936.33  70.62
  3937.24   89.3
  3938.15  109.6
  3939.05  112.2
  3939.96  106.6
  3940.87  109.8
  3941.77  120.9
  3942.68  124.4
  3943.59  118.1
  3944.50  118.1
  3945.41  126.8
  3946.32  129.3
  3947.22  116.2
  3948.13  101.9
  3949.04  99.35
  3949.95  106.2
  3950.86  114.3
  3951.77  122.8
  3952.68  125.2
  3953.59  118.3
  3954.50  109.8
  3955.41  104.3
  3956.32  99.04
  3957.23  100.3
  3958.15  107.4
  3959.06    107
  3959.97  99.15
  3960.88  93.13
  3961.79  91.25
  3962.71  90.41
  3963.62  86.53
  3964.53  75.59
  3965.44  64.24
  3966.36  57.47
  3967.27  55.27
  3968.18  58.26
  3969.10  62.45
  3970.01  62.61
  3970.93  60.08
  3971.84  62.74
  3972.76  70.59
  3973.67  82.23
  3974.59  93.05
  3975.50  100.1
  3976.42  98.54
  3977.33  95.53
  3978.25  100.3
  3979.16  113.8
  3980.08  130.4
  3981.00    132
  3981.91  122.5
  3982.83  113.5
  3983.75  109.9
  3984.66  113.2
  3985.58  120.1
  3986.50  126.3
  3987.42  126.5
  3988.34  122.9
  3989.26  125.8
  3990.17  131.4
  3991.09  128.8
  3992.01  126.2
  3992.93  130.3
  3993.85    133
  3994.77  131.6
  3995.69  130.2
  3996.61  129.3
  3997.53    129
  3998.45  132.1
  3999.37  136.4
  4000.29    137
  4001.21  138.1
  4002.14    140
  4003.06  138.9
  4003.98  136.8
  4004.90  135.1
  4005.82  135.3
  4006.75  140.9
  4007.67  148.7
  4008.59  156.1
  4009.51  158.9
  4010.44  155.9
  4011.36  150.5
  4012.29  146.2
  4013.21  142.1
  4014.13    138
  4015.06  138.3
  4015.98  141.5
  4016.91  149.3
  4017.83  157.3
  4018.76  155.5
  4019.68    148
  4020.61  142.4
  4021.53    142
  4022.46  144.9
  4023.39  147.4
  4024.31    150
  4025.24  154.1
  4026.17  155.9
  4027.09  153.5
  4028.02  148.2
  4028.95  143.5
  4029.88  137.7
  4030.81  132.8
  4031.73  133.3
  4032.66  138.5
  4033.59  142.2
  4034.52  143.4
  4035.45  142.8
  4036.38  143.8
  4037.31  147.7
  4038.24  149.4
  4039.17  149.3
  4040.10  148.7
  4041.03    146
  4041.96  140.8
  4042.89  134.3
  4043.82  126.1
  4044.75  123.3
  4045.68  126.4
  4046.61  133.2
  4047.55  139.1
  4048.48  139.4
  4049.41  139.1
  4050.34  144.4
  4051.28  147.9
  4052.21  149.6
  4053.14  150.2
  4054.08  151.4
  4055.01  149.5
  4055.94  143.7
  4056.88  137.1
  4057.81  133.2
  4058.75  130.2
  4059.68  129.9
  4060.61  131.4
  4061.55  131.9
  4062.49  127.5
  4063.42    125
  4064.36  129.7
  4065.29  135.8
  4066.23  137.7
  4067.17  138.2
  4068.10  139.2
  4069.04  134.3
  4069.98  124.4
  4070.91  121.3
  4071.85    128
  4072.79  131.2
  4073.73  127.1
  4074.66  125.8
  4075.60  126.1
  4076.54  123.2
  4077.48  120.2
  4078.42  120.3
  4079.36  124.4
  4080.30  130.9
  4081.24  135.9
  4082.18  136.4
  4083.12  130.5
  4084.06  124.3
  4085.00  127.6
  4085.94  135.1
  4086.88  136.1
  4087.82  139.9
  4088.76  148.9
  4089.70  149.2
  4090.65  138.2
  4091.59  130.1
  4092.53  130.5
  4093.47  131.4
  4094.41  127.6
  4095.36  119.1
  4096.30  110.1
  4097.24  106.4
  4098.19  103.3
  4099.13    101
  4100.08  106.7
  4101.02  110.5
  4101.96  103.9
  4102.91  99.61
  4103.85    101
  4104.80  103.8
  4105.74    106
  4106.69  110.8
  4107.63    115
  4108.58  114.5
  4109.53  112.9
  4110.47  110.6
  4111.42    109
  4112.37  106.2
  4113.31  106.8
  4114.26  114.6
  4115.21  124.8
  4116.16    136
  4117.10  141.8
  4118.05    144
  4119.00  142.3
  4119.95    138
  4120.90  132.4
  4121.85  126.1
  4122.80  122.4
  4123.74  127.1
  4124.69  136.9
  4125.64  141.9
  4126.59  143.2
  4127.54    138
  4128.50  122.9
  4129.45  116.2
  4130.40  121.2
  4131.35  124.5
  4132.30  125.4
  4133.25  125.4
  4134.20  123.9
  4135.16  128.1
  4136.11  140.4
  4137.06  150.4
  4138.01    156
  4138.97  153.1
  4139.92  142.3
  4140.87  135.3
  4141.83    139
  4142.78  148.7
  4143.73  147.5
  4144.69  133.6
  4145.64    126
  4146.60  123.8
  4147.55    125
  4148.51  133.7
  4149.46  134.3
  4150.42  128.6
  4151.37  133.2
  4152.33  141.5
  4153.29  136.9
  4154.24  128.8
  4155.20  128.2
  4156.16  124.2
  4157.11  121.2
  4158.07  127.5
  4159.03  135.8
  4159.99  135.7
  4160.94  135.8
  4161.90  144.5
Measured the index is 1.43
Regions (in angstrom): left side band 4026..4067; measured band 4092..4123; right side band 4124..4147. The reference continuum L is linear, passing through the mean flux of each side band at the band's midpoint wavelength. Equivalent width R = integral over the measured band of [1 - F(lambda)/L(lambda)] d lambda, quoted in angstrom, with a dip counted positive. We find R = 4.36 angstrom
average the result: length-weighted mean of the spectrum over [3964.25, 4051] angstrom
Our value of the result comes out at 128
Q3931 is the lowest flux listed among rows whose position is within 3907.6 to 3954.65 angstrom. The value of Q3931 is 44.06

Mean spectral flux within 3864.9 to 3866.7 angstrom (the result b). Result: 120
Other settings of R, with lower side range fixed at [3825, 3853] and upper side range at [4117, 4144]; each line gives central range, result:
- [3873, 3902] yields 0.99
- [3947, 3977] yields 4.49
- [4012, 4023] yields -2.77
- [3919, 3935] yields 1.50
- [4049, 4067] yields -2.20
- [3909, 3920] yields -1.47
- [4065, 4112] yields 1.89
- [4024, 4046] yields -4.25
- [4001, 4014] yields -3.40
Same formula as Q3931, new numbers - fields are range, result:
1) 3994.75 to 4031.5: 129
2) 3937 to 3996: 55.27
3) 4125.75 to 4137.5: 116.2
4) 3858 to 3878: 85.51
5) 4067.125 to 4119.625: 99.61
